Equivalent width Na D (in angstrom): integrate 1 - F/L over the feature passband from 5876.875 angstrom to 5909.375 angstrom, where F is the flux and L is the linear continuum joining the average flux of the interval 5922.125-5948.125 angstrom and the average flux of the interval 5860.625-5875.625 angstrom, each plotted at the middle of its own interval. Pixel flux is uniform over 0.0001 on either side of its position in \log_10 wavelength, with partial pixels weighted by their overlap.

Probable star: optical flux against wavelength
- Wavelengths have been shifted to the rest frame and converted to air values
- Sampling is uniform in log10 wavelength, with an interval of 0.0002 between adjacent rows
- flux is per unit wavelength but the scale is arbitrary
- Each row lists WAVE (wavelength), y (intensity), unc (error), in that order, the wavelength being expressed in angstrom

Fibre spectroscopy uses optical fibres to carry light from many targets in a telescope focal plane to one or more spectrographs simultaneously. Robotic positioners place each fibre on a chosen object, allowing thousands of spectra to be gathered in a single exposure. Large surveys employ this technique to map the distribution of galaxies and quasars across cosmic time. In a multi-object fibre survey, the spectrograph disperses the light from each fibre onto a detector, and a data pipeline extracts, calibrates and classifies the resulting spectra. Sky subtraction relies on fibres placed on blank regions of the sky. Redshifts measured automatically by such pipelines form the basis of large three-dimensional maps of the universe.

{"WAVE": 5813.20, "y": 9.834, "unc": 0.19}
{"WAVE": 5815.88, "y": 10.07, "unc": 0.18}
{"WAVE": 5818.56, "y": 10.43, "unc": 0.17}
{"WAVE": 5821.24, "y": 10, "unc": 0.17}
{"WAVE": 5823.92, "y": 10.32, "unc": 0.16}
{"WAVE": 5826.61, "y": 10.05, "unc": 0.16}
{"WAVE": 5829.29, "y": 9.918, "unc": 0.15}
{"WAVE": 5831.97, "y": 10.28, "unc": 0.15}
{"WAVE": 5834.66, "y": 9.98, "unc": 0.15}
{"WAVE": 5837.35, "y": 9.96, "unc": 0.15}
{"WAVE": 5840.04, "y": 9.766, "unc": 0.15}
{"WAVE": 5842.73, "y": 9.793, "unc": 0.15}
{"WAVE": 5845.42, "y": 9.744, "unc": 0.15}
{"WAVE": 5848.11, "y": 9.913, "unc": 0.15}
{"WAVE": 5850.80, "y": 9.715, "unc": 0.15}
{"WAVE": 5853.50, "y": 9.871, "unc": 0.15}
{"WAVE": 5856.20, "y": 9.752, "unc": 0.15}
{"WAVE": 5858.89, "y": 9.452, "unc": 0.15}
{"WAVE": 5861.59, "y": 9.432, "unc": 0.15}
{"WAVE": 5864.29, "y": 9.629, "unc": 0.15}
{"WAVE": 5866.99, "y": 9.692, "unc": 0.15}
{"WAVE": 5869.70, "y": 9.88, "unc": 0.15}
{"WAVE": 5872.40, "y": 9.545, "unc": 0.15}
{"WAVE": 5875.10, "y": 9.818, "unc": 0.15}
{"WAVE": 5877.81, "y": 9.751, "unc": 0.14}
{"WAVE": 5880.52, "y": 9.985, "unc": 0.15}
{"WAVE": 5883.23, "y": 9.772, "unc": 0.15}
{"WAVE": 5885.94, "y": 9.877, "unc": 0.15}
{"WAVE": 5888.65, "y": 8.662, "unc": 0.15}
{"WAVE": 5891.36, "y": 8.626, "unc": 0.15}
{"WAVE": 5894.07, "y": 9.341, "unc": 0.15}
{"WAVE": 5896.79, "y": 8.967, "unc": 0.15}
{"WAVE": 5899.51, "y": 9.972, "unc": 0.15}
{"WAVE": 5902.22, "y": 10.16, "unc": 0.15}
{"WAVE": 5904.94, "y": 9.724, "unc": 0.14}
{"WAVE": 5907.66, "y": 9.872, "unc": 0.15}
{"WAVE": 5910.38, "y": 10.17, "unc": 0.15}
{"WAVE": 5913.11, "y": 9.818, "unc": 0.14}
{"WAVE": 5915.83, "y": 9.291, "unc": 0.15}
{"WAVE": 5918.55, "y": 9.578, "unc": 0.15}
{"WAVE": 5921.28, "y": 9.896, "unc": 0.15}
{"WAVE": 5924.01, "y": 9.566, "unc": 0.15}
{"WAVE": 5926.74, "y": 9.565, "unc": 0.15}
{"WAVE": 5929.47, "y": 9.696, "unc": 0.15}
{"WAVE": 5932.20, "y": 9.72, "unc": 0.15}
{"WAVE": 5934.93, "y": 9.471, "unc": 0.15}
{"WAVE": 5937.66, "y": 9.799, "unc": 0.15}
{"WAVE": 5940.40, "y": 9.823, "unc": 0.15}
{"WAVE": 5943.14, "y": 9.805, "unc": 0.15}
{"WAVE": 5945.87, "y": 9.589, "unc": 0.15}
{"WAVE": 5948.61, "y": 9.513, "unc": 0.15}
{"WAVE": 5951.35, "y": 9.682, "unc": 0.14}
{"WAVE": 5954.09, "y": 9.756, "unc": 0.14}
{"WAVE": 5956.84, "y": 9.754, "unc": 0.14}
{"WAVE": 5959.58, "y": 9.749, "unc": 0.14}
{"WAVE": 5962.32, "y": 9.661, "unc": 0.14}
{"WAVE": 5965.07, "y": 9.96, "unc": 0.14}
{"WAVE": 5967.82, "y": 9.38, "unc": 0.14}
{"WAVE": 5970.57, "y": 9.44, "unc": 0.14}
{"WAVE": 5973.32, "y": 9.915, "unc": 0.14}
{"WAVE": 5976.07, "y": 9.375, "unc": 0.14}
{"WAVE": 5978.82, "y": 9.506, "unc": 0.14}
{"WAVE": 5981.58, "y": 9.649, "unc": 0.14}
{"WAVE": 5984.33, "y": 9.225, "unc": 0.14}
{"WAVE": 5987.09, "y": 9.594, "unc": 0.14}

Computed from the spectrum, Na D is 0.35 angstrom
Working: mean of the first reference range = 9.67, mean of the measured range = 9.56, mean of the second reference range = 9.67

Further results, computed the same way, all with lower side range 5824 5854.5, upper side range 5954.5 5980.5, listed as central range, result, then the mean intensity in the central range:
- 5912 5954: 0.3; 9.66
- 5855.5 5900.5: 1.4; 9.53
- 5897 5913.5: -0.2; 9.89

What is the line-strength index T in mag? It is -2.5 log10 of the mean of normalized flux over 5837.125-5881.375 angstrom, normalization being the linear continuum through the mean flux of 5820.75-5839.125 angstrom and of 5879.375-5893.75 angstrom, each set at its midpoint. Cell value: 0.00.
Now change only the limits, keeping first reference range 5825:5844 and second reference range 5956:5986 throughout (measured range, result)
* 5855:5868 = 0.034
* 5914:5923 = 0.016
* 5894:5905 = 0.015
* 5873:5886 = 0.003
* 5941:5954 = -0.001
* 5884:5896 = 0.076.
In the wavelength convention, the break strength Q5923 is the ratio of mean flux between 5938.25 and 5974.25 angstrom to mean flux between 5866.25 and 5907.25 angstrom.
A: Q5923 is 1.01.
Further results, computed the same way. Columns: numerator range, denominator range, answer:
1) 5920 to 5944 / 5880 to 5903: 1.03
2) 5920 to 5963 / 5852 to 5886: 1.00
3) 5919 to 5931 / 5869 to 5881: 0.99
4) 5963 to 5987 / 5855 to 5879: 0.99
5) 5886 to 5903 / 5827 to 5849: 0.94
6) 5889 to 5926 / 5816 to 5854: 0.96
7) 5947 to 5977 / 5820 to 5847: 0.97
